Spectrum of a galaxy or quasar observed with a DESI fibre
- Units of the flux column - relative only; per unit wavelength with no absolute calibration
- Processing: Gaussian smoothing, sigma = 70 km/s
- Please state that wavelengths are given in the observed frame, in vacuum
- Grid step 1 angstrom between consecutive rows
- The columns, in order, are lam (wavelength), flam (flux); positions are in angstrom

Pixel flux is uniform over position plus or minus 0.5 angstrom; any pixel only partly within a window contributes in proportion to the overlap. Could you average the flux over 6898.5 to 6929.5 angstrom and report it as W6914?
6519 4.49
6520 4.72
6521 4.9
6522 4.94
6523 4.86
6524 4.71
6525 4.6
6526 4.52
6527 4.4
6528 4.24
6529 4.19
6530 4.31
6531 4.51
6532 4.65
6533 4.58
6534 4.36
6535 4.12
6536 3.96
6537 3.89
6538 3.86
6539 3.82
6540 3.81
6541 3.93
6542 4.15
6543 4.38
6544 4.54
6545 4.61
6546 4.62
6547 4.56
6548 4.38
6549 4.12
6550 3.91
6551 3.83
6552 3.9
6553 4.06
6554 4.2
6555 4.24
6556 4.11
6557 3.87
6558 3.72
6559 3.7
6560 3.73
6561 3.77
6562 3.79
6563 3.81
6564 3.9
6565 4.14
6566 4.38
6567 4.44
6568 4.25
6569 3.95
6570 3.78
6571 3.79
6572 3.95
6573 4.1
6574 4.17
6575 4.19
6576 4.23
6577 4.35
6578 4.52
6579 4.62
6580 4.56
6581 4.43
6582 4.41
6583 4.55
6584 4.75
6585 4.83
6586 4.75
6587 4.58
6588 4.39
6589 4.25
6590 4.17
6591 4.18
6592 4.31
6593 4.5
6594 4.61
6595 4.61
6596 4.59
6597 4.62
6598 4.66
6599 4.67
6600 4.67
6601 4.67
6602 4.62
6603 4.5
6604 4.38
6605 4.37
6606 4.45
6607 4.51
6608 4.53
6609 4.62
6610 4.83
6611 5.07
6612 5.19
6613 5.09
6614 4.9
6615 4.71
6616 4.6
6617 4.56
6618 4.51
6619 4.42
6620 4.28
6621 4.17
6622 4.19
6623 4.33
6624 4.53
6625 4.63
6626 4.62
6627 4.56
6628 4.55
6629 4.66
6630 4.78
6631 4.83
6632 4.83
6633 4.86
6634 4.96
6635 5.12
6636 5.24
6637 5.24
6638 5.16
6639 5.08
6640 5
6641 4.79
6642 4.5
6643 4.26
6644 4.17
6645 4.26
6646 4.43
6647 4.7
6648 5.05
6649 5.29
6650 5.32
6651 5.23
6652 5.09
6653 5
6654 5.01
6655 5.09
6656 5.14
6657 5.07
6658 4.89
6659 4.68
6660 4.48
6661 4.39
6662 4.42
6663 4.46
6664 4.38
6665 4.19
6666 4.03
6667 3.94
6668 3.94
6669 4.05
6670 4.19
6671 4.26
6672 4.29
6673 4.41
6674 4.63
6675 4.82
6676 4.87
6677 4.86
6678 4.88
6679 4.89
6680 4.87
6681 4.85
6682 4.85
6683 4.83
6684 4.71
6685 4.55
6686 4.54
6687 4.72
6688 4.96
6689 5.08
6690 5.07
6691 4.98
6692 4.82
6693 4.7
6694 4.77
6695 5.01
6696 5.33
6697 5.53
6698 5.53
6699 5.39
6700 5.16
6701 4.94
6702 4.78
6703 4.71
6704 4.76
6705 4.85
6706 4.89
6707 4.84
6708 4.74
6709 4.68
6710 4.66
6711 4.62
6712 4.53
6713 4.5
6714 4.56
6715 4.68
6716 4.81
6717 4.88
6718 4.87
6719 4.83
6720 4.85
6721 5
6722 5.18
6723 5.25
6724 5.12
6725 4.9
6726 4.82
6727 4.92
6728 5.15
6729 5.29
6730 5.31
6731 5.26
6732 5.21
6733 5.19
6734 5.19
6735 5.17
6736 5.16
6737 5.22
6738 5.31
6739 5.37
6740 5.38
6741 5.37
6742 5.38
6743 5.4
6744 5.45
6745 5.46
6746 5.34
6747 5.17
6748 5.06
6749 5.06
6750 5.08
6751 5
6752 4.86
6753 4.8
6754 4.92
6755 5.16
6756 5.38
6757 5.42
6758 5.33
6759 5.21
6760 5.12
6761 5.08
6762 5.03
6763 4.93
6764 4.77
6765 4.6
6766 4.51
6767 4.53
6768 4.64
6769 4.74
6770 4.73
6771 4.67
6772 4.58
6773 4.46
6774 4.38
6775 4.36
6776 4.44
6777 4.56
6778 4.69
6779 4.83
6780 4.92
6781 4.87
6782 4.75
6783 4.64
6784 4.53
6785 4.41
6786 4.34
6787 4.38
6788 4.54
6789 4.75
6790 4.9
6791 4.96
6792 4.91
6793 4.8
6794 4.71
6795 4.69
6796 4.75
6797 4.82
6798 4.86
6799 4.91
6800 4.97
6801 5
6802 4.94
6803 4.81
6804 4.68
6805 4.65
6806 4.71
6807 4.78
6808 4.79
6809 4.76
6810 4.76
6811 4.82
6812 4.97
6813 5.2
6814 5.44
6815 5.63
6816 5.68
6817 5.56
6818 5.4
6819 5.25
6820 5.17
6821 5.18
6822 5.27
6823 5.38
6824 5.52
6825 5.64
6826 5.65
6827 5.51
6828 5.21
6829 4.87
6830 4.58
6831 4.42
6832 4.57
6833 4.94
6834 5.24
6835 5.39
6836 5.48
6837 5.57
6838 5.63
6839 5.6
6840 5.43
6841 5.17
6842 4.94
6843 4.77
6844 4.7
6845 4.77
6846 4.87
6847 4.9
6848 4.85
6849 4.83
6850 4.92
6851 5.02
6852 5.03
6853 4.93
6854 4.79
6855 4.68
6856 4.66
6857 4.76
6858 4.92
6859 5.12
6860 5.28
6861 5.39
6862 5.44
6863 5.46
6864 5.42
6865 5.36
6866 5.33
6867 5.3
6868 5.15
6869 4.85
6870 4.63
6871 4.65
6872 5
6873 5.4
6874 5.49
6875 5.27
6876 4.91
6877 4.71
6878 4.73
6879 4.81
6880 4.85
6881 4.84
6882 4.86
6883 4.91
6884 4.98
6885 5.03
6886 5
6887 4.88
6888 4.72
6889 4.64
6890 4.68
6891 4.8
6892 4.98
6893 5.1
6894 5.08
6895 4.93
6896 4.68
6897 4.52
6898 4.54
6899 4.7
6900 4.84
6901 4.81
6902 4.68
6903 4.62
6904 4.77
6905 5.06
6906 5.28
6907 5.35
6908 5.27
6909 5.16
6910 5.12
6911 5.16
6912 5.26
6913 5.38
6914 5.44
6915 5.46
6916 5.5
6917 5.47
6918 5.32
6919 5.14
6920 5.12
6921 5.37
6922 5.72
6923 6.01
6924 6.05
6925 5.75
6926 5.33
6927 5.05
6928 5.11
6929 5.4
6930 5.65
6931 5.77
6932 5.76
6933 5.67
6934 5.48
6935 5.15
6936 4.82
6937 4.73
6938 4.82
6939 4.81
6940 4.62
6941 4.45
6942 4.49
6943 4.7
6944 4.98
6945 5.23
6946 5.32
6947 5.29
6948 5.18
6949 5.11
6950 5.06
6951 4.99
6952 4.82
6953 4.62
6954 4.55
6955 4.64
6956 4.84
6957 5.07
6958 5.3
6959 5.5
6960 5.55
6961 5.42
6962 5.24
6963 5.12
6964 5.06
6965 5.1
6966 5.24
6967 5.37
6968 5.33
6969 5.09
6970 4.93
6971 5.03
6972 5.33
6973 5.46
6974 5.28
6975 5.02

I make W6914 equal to 5.25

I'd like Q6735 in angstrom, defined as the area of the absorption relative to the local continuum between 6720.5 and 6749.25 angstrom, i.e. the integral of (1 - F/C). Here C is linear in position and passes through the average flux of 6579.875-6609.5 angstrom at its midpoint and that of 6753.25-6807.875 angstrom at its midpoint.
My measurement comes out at -3.0 angstrom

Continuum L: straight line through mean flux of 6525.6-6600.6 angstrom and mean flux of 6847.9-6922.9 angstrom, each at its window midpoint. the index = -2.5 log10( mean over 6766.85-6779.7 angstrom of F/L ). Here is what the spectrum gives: 0.04 mag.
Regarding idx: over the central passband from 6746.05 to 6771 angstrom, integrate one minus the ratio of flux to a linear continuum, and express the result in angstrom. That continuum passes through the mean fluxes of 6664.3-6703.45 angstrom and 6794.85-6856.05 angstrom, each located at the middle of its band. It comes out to -0.3 angstrom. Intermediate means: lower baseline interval 4.74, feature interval 4.96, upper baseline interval 5.05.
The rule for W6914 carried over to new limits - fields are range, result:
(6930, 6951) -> 5.08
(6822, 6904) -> 5.01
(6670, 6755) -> 4.96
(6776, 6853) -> 4.97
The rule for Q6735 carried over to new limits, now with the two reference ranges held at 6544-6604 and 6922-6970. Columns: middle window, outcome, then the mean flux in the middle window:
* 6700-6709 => -0.5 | 4.83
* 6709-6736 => -1.8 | 4.95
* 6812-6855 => -2.3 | 5.16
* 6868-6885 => 0.2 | 4.94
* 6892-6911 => 0.5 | 4.93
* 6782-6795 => 0.4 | 4.66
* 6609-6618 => -0.9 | 4.83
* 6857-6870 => -0.6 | 5.21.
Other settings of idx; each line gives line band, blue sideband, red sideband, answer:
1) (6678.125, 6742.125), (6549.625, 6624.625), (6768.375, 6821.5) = -4.6 angstrom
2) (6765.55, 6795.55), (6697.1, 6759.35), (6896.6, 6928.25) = 2.7 angstrom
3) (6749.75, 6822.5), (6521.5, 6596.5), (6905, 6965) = -0.6 angstrom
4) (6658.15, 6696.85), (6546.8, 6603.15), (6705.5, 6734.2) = 0.8 angstrom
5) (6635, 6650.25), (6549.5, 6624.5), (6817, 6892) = -1.1 angstrom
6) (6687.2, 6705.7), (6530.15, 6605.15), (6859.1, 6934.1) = -1.6 angstrom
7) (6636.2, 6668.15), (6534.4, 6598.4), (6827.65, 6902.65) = -2.1 angstrom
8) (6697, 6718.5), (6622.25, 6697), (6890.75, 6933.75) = -0.1 angstrom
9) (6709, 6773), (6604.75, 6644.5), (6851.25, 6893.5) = -2.3 angstrom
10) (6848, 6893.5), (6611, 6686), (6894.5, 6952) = 0.6 angstrom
